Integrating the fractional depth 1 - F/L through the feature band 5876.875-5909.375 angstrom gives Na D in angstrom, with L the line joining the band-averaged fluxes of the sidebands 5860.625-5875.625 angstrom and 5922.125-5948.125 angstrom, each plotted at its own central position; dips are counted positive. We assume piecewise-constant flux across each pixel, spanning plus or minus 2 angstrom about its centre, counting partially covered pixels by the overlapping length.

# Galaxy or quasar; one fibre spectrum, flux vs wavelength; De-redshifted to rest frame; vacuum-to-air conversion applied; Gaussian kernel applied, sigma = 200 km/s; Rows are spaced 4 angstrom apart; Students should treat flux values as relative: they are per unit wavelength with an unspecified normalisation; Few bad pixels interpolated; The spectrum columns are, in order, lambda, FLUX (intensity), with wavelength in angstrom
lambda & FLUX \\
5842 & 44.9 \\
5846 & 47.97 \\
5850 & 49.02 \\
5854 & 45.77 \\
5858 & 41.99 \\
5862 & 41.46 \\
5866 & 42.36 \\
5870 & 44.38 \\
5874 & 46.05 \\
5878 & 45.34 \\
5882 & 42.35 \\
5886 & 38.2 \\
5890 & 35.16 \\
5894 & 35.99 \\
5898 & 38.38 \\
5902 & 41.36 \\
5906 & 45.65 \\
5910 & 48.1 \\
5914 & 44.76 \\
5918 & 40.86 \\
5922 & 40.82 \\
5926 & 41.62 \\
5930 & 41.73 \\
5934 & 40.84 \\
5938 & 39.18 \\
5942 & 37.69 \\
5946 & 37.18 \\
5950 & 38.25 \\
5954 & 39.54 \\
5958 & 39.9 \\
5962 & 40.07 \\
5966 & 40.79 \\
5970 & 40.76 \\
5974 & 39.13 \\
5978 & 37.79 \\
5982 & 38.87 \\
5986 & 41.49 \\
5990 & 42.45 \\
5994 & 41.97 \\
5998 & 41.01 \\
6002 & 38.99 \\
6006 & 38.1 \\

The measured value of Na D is 1.3 angstrom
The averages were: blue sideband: 43.6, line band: 40.5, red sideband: 39.8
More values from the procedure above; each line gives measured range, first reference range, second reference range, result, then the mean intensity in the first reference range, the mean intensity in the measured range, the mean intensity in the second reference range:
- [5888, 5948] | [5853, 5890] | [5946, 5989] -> 0.8 angstrom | 42.6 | 40.6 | 39.6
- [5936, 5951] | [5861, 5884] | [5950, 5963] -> 0.8 angstrom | 43.8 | 38.1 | 39.6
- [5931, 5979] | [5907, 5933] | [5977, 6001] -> 2.8 angstrom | 43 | 39.3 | 40.6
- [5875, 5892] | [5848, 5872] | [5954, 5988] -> 1.0 angstrom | 44.2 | 40.6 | 39.8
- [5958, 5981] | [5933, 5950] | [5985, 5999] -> 0.4 angstrom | 38.5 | 39.7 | 41.8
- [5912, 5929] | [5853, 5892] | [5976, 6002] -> -0.2 angstrom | 42.2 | 42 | 40.5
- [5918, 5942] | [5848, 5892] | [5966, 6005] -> 0.6 angstrom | 42.9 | 40.6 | 40.2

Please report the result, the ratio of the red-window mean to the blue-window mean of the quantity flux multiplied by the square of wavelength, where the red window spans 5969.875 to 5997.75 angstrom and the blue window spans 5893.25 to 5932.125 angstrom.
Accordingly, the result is 1.0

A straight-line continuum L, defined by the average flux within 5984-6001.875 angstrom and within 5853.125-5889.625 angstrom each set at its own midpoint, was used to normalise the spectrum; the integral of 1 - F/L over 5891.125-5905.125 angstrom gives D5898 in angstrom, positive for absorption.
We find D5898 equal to 1.1 angstrom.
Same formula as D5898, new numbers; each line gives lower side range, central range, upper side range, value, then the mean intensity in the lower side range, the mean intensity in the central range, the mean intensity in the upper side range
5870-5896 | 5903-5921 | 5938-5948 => -2.3 angstrom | 40.8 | 44.4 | 37.8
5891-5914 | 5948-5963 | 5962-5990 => 0.4 angstrom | 41.9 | 39.4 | 40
